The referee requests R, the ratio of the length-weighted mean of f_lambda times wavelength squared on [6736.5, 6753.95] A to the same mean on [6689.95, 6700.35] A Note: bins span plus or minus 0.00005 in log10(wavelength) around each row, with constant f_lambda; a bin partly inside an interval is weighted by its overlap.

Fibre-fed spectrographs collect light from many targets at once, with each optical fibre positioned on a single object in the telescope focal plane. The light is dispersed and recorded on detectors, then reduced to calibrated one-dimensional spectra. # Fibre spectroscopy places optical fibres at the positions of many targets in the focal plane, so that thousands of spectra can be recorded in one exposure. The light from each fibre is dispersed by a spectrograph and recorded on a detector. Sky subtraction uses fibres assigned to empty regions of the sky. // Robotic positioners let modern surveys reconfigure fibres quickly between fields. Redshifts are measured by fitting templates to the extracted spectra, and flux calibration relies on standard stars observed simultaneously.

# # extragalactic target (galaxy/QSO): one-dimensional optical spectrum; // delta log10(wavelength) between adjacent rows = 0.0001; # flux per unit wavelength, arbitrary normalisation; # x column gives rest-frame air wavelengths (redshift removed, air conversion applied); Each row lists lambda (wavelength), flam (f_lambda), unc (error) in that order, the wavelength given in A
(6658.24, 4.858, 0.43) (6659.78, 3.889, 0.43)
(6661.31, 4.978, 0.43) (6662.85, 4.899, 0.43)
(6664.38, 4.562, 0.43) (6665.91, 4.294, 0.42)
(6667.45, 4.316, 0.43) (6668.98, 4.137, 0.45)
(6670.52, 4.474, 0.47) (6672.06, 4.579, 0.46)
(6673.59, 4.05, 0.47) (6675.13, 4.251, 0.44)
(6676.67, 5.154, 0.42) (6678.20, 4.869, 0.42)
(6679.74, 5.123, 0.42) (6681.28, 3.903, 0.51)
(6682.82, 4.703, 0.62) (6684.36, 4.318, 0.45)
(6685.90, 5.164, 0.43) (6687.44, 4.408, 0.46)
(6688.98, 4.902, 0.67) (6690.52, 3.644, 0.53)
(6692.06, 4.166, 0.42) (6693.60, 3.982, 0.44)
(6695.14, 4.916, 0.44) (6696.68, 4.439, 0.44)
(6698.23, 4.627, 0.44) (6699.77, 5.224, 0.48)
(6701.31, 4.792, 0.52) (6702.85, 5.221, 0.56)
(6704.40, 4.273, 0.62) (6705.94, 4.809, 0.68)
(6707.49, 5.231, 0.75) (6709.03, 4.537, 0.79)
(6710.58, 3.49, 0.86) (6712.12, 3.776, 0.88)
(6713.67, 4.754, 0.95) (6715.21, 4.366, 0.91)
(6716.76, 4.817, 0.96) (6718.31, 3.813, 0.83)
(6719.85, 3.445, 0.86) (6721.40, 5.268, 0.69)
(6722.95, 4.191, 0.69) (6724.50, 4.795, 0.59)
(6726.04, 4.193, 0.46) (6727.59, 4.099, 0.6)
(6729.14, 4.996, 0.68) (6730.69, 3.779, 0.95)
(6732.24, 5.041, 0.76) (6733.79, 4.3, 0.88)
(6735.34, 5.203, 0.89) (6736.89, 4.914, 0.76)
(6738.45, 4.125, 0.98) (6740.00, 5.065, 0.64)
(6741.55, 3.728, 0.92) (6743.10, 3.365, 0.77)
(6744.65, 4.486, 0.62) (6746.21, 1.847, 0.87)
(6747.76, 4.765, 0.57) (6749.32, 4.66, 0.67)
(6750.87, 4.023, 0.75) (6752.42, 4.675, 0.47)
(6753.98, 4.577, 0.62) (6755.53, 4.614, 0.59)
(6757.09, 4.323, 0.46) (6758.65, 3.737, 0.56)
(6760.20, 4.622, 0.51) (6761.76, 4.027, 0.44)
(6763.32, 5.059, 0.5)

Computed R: 1.0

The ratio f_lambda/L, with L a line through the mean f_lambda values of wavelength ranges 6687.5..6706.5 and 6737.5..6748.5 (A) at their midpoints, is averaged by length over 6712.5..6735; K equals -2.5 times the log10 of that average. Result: -0.06 mag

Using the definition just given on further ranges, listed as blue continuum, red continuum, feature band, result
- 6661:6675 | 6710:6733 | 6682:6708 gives -0.06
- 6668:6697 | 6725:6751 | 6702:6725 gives -0.02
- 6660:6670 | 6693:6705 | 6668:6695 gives 0.03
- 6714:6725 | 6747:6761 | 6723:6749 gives 0.03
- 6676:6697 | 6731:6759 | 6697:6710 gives -0.08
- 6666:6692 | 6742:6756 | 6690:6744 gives -0.04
